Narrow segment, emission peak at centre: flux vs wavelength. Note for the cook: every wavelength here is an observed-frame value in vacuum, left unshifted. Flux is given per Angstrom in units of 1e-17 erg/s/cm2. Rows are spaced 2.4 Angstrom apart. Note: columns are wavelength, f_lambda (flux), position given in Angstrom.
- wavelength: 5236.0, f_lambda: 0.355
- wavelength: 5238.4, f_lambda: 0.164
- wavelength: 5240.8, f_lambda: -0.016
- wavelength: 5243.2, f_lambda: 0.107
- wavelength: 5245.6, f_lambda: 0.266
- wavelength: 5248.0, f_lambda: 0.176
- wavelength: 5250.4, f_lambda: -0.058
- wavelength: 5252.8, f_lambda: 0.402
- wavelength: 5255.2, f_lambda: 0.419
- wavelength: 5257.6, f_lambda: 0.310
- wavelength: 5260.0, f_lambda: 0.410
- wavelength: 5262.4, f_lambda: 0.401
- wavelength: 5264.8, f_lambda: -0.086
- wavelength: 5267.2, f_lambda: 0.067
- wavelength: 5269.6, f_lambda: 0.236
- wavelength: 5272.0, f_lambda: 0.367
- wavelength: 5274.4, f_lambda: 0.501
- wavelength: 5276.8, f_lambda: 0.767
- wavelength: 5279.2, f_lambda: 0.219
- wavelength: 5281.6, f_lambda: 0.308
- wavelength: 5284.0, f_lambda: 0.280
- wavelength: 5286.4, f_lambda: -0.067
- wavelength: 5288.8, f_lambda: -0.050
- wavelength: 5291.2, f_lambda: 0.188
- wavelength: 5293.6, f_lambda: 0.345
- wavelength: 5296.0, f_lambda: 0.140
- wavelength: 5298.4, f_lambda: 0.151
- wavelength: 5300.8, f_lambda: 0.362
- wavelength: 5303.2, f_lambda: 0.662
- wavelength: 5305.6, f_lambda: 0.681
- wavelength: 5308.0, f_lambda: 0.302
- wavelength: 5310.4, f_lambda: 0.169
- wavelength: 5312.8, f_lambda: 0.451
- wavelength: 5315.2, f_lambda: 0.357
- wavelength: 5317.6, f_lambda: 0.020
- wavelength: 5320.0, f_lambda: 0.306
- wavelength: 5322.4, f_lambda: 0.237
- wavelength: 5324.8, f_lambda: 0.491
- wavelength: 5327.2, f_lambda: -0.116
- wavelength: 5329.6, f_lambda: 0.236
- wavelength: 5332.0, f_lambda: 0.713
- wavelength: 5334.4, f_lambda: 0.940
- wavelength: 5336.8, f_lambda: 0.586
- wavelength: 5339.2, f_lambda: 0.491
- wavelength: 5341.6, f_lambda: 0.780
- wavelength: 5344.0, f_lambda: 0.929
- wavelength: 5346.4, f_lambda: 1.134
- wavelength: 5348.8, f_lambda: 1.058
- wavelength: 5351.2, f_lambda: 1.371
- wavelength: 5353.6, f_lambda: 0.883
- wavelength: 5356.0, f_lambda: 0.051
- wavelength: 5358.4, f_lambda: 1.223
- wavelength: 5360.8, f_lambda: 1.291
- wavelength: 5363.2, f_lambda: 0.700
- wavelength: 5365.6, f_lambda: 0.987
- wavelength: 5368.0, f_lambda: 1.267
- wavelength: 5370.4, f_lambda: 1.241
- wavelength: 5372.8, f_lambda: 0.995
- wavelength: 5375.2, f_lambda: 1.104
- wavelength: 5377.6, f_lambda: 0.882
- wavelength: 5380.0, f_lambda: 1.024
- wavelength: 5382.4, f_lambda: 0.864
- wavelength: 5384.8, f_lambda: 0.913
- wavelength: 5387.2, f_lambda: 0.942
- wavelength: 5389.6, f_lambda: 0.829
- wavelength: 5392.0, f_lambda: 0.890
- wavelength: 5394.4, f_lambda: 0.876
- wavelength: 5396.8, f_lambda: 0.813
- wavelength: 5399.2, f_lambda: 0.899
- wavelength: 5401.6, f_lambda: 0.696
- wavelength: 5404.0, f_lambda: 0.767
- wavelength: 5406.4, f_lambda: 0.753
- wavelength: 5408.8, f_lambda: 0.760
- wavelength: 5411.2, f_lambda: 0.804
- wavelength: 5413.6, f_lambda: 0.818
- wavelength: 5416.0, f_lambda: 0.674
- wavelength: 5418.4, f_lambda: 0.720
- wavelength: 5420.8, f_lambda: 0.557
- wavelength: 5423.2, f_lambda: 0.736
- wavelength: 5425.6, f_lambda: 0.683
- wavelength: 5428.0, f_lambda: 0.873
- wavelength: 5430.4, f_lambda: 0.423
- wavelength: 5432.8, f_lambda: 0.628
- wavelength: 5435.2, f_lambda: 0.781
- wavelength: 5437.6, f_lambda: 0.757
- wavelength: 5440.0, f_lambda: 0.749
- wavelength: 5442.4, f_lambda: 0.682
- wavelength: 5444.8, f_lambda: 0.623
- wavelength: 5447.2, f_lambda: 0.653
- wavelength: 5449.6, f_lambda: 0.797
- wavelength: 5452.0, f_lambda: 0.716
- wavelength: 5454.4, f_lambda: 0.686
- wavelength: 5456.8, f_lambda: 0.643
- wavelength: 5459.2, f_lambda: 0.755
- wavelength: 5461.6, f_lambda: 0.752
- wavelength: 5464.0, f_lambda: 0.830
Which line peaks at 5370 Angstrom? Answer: Lyman alpha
